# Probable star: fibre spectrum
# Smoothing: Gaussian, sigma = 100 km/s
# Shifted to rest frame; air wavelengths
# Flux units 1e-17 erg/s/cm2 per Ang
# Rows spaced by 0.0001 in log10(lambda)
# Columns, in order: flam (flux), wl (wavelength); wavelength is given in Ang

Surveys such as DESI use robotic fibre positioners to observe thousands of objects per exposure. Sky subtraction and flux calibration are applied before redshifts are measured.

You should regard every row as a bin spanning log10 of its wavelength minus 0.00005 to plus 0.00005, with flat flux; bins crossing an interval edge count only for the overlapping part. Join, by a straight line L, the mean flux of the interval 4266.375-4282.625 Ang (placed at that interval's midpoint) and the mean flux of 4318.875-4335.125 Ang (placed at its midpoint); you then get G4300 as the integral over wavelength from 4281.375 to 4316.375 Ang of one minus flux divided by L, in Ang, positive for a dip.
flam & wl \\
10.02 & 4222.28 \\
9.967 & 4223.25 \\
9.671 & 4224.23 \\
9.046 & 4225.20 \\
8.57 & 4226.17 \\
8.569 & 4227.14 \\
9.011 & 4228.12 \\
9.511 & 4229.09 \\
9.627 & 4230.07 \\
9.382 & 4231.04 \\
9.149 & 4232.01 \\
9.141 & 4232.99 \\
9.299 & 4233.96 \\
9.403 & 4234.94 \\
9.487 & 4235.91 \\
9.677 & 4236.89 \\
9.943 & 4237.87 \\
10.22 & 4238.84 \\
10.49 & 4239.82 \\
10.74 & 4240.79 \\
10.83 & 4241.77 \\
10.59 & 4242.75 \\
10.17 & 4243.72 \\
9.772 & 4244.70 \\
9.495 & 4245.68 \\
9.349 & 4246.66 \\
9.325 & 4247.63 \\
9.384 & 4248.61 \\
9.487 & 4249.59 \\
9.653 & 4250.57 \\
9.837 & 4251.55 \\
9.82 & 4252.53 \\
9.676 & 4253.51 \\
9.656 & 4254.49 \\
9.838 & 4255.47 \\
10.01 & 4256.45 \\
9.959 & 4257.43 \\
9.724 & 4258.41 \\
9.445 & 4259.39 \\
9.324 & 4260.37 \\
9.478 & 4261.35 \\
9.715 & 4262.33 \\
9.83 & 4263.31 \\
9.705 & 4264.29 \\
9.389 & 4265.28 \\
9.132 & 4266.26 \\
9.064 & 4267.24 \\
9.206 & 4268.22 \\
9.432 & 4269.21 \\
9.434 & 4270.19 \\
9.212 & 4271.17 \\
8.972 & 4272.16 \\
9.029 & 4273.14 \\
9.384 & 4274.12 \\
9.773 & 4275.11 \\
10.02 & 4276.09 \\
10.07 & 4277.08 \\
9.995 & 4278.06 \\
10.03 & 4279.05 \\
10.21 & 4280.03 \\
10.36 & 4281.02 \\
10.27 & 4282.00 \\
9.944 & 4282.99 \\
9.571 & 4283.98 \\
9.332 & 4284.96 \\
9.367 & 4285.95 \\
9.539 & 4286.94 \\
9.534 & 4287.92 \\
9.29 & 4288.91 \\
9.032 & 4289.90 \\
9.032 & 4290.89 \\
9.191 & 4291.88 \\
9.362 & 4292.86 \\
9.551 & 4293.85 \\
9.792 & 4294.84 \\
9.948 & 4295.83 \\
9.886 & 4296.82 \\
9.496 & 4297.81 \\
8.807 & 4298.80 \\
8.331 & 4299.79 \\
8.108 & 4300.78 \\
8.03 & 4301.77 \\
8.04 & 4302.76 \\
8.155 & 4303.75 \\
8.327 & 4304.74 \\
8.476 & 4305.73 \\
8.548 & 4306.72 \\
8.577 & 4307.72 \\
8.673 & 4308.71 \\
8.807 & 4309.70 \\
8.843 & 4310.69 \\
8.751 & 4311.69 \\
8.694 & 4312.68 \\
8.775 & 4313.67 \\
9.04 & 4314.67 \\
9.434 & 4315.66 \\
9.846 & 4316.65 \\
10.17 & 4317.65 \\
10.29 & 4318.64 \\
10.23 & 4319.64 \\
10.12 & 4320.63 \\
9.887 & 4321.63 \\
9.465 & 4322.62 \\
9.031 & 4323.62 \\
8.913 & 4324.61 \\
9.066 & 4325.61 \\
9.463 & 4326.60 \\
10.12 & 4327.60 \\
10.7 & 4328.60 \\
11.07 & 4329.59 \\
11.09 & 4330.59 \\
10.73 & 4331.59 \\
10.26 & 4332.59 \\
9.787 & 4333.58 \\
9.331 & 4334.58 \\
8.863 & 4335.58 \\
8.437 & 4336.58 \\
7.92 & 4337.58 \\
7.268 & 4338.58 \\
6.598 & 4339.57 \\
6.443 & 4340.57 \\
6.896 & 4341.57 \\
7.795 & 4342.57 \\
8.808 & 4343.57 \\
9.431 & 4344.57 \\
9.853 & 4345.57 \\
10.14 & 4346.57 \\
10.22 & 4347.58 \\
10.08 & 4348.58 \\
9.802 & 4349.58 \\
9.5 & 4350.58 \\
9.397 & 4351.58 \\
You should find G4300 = 2.6 Ang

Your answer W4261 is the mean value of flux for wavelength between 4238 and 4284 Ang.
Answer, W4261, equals 9.75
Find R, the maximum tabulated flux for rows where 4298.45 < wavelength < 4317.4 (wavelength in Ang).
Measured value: 9.846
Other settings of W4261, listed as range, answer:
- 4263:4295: 9.54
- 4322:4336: 9.86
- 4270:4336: 9.43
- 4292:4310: 8.84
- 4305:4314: 8.67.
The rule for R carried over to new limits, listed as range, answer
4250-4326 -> 10.36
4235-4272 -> 10.83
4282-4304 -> 10.27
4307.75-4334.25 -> 11.09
